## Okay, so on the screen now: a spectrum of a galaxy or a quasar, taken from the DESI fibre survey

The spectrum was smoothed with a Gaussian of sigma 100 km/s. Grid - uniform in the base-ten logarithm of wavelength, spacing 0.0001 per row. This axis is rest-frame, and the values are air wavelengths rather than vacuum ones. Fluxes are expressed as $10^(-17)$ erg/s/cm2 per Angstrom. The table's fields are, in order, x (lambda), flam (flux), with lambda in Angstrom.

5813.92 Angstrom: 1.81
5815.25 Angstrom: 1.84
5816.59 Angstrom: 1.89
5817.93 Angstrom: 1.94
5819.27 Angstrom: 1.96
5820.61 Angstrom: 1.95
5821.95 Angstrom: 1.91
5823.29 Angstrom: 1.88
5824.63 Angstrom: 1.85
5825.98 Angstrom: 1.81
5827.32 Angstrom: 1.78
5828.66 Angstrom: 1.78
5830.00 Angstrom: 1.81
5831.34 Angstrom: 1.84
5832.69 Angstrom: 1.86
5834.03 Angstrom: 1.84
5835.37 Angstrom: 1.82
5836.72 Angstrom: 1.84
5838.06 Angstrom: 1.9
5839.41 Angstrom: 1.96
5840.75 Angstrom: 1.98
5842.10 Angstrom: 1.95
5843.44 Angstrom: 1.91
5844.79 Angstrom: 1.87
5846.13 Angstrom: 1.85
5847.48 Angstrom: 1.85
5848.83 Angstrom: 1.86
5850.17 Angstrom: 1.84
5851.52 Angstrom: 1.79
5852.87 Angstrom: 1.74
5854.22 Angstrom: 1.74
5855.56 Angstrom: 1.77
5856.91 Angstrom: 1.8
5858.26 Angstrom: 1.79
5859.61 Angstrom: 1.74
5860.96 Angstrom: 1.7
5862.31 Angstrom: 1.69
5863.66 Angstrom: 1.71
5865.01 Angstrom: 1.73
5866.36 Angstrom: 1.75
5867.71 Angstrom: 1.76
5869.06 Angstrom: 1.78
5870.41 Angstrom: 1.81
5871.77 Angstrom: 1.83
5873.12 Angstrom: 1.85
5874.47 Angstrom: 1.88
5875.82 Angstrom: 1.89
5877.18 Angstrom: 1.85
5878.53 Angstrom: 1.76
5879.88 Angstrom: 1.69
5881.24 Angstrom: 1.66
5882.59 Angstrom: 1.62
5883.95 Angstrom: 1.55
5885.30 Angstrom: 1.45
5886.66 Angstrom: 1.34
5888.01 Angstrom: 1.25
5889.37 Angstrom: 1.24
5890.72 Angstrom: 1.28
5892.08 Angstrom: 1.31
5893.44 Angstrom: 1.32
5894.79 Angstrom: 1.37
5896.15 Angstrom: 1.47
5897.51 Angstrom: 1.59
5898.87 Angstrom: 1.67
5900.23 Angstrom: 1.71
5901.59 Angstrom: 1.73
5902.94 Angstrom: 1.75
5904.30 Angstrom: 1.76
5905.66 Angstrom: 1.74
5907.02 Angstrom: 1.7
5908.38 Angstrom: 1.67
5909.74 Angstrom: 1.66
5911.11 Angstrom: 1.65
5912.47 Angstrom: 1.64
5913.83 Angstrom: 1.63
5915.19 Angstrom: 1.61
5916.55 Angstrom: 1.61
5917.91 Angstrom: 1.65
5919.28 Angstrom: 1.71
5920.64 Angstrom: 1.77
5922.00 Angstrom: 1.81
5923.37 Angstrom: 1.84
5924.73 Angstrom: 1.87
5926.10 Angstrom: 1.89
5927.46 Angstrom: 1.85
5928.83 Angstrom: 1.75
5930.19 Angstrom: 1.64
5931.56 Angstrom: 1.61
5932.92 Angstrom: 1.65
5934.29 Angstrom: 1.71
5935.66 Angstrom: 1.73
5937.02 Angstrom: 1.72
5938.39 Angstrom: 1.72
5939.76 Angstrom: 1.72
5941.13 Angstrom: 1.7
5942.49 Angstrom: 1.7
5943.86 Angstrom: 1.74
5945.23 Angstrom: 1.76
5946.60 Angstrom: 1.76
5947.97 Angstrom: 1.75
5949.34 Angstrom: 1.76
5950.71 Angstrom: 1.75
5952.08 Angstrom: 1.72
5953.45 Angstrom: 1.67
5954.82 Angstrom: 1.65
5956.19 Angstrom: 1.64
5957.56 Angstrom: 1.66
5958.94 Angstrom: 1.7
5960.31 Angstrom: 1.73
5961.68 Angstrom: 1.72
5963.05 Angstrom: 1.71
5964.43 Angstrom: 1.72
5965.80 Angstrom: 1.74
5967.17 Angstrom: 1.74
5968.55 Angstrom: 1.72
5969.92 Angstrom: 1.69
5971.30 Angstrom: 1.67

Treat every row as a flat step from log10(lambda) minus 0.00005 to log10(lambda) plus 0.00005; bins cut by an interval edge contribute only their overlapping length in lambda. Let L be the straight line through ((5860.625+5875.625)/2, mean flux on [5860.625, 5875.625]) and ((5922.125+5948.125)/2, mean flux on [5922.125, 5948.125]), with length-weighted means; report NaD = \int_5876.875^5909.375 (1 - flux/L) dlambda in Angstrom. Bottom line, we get 3.8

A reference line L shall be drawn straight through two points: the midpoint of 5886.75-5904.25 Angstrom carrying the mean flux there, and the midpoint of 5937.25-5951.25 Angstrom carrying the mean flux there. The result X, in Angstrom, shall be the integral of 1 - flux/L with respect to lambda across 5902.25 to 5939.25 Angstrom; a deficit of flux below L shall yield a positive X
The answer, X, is -2.4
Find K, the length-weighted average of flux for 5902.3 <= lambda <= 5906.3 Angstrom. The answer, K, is 1.75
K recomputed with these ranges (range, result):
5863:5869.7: 1.75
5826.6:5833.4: 1.82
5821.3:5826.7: 1.86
